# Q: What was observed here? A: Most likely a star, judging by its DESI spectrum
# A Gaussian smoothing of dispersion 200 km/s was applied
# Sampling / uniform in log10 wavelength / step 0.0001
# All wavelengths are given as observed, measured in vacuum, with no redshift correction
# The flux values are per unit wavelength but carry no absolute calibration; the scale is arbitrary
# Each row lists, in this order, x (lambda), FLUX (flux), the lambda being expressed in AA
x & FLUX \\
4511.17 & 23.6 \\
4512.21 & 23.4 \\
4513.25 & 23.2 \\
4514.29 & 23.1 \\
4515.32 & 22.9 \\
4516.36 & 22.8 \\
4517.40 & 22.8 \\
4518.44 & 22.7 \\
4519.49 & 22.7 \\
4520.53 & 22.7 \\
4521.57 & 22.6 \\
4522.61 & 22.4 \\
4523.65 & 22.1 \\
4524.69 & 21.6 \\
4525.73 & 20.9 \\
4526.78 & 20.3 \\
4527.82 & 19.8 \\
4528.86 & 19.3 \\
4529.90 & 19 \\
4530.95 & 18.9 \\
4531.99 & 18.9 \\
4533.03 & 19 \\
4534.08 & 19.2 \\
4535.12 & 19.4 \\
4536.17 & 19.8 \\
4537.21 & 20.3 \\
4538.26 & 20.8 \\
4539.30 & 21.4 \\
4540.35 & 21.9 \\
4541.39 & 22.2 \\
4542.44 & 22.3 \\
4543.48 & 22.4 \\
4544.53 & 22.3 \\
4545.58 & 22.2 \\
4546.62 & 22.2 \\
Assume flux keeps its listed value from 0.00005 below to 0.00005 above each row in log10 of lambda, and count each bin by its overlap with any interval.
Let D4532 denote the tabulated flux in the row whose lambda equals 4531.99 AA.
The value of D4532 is 18.9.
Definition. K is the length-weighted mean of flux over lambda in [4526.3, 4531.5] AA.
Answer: 19.5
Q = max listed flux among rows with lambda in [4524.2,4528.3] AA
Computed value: 21.6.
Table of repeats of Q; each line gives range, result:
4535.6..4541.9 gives 22.2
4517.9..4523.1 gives 22.7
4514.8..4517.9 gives 22.9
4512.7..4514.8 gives 23.2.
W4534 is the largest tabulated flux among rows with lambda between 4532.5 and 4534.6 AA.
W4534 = 19.2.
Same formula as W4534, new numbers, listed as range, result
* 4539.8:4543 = 22.3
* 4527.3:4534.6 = 19.8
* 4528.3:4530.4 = 19.3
